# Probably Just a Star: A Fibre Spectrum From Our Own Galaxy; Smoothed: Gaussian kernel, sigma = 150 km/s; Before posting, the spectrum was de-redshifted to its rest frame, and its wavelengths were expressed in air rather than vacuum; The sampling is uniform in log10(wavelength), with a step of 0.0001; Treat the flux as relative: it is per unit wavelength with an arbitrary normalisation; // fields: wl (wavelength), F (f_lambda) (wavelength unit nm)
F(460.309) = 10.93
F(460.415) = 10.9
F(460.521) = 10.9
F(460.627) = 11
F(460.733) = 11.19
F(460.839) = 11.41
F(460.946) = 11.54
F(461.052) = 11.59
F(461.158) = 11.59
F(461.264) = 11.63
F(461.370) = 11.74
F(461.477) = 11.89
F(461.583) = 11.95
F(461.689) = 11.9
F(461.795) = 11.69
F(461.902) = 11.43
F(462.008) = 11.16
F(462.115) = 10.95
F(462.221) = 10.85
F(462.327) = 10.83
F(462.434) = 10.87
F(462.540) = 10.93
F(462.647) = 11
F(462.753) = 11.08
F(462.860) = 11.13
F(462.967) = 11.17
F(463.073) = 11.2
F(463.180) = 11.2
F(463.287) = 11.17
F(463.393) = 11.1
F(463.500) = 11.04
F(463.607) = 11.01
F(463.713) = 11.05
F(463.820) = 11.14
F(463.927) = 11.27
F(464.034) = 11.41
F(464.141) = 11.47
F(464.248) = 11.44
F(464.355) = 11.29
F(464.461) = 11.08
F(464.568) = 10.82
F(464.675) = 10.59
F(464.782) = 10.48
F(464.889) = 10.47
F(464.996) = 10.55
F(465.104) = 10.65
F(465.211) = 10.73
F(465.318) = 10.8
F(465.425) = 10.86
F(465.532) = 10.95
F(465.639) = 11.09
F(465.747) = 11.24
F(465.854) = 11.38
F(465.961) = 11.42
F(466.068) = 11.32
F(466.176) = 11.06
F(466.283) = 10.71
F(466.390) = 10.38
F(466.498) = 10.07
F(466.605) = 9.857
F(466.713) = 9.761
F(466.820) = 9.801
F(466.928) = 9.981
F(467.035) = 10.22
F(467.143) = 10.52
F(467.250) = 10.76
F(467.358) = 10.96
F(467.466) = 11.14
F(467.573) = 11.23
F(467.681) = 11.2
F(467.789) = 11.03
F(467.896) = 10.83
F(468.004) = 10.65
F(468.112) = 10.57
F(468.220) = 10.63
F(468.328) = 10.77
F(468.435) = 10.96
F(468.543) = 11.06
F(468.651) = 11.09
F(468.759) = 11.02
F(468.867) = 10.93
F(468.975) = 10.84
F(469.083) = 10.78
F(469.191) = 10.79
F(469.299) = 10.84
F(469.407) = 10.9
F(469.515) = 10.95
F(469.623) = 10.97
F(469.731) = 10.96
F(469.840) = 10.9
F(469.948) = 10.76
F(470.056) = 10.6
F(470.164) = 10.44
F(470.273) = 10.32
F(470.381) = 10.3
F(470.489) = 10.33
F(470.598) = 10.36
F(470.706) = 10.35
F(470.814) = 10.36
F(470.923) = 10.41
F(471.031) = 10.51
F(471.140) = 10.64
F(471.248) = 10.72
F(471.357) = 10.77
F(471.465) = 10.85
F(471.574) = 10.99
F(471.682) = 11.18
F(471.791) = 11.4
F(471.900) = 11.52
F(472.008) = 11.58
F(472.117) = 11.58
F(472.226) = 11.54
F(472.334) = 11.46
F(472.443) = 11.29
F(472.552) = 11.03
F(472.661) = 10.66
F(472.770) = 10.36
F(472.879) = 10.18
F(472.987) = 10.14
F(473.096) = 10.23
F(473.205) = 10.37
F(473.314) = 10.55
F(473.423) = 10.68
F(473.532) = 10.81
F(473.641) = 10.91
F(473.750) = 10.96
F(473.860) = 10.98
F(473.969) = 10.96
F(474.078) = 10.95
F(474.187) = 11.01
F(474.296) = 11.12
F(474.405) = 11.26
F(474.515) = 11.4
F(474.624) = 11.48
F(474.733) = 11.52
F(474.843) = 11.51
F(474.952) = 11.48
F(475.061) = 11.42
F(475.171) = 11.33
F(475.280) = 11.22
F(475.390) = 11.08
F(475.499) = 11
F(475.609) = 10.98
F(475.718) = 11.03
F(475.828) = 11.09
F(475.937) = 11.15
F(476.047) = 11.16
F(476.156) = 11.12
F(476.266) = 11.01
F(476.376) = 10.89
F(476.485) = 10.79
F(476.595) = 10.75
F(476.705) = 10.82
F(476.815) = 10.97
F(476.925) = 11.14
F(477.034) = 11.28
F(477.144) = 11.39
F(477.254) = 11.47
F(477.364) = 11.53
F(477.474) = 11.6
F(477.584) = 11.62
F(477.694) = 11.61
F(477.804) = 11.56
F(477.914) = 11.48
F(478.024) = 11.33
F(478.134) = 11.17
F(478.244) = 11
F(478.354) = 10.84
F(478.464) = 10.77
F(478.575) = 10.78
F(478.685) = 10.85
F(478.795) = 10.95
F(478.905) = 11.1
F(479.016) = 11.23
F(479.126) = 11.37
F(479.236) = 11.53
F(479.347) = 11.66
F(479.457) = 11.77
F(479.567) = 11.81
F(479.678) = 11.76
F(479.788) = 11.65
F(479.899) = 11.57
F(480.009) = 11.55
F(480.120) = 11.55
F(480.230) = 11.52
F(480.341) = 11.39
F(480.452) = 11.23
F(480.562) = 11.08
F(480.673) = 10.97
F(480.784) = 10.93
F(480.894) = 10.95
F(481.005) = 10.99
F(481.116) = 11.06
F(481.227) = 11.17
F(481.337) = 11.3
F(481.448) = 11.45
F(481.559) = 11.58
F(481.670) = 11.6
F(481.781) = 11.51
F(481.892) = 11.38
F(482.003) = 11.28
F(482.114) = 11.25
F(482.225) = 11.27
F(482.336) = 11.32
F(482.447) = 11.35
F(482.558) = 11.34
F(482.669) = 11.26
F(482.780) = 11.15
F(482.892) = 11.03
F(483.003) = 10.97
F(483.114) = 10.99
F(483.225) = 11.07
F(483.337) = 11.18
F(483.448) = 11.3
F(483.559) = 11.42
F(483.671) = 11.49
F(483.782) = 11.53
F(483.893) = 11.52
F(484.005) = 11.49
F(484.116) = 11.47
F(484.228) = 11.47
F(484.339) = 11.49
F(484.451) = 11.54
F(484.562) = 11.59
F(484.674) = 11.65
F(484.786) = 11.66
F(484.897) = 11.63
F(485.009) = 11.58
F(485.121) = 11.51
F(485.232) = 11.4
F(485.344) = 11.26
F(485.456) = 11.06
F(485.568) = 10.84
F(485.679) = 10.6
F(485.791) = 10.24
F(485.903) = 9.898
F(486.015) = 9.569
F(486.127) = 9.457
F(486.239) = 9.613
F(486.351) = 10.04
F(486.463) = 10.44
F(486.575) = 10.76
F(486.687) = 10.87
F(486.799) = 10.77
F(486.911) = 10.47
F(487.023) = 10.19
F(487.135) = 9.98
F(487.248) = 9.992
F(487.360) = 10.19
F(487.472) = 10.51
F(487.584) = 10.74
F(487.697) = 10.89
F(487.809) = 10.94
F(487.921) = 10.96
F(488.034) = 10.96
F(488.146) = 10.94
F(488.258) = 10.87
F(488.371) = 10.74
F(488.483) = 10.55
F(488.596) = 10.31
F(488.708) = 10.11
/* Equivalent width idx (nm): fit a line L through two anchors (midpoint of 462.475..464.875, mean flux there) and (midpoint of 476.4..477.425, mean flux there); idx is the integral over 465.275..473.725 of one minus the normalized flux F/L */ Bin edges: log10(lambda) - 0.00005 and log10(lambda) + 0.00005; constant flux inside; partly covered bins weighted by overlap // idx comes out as 0.25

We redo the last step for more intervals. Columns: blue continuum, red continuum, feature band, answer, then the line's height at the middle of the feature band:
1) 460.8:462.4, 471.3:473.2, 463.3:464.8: 0.03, 11.4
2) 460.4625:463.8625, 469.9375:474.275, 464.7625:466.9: 0.08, 11.1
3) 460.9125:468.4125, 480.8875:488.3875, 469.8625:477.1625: 0.04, 11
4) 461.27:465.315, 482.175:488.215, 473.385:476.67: -0.02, 11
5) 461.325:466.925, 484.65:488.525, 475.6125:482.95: -0.33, 10.8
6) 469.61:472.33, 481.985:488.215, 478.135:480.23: -0.08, 10.9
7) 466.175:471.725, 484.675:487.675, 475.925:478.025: -0.12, 10.6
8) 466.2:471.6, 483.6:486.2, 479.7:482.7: -0.08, 11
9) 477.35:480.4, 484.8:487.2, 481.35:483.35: -0.05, 11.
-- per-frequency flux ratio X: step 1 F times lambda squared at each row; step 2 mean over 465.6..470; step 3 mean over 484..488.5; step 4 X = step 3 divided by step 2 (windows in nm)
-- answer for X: 1.08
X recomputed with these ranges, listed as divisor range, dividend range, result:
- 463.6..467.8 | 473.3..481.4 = 1.09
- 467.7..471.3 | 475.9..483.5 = 1.10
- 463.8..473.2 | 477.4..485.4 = 1.11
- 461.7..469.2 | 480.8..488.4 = 1.09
